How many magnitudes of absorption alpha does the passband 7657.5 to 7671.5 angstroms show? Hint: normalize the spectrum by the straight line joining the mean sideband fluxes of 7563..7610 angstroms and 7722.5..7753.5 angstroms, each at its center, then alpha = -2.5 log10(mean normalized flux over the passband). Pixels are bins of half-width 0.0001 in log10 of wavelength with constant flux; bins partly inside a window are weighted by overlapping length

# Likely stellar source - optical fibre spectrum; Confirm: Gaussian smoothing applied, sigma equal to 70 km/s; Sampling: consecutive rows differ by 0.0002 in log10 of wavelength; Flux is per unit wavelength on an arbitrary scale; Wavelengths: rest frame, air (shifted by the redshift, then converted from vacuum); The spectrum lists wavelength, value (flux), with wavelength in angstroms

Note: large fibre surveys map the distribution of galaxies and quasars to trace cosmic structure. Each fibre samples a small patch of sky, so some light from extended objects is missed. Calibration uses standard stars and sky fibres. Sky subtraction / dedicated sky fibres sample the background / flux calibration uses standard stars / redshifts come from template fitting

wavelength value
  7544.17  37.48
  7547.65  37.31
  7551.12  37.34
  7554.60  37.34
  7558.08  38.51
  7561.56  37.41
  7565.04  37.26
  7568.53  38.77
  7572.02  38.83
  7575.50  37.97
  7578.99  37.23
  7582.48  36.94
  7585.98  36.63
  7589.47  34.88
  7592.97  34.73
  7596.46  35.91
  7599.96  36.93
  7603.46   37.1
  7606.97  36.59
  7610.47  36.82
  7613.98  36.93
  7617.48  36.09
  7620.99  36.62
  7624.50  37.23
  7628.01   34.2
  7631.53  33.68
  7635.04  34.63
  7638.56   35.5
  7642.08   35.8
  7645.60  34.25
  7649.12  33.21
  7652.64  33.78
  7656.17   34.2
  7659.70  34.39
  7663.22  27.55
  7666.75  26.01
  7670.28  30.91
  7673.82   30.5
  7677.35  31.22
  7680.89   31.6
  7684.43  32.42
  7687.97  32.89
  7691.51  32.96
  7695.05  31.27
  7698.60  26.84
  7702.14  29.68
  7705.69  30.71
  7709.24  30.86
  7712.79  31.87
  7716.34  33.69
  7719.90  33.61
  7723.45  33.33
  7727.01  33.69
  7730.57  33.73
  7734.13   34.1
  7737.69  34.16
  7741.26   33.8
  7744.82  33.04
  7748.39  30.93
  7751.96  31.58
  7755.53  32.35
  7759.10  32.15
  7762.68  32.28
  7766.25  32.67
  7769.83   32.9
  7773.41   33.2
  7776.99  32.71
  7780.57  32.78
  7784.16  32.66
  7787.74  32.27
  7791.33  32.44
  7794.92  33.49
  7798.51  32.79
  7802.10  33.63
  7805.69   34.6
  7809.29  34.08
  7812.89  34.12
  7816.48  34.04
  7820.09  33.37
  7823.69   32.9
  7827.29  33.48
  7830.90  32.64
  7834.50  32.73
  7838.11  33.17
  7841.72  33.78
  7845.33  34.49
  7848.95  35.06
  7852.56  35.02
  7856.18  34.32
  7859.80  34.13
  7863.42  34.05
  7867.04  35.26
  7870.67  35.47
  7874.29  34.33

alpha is 0.17 mag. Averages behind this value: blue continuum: 36.9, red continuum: 33.2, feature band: 29.8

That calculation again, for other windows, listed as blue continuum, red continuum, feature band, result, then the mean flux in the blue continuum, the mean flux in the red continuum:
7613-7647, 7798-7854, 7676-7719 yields 0.12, 35.5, 33.8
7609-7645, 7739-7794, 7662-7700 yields 0.13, 35.7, 32.5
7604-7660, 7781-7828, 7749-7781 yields 0.04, 35.3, 33.4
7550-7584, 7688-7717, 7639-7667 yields 0.02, 37.8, 31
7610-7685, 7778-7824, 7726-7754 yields 0.01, 33.5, 33.3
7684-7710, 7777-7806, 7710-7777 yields -0.03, 30.9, 33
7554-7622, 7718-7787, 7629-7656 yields 0.04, 37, 32.9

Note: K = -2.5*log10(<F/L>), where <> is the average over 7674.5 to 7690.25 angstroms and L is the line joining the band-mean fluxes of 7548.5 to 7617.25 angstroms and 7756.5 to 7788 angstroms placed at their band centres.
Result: 0.09 mag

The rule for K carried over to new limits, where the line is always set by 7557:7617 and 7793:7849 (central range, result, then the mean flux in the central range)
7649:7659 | 0.067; 33.9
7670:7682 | 0.152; 31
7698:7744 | 0.082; 32.5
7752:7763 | 0.078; 32.1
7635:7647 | 0.033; 35.1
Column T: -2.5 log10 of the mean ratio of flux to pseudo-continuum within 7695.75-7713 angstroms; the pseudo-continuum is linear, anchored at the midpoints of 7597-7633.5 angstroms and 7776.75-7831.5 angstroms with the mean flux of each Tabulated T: 0.17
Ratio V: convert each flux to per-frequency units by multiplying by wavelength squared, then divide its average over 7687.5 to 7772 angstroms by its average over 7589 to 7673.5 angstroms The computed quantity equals 0.96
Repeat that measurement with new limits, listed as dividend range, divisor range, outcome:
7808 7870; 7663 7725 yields 1.13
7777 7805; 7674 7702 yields 1.08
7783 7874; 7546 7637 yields 0.98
